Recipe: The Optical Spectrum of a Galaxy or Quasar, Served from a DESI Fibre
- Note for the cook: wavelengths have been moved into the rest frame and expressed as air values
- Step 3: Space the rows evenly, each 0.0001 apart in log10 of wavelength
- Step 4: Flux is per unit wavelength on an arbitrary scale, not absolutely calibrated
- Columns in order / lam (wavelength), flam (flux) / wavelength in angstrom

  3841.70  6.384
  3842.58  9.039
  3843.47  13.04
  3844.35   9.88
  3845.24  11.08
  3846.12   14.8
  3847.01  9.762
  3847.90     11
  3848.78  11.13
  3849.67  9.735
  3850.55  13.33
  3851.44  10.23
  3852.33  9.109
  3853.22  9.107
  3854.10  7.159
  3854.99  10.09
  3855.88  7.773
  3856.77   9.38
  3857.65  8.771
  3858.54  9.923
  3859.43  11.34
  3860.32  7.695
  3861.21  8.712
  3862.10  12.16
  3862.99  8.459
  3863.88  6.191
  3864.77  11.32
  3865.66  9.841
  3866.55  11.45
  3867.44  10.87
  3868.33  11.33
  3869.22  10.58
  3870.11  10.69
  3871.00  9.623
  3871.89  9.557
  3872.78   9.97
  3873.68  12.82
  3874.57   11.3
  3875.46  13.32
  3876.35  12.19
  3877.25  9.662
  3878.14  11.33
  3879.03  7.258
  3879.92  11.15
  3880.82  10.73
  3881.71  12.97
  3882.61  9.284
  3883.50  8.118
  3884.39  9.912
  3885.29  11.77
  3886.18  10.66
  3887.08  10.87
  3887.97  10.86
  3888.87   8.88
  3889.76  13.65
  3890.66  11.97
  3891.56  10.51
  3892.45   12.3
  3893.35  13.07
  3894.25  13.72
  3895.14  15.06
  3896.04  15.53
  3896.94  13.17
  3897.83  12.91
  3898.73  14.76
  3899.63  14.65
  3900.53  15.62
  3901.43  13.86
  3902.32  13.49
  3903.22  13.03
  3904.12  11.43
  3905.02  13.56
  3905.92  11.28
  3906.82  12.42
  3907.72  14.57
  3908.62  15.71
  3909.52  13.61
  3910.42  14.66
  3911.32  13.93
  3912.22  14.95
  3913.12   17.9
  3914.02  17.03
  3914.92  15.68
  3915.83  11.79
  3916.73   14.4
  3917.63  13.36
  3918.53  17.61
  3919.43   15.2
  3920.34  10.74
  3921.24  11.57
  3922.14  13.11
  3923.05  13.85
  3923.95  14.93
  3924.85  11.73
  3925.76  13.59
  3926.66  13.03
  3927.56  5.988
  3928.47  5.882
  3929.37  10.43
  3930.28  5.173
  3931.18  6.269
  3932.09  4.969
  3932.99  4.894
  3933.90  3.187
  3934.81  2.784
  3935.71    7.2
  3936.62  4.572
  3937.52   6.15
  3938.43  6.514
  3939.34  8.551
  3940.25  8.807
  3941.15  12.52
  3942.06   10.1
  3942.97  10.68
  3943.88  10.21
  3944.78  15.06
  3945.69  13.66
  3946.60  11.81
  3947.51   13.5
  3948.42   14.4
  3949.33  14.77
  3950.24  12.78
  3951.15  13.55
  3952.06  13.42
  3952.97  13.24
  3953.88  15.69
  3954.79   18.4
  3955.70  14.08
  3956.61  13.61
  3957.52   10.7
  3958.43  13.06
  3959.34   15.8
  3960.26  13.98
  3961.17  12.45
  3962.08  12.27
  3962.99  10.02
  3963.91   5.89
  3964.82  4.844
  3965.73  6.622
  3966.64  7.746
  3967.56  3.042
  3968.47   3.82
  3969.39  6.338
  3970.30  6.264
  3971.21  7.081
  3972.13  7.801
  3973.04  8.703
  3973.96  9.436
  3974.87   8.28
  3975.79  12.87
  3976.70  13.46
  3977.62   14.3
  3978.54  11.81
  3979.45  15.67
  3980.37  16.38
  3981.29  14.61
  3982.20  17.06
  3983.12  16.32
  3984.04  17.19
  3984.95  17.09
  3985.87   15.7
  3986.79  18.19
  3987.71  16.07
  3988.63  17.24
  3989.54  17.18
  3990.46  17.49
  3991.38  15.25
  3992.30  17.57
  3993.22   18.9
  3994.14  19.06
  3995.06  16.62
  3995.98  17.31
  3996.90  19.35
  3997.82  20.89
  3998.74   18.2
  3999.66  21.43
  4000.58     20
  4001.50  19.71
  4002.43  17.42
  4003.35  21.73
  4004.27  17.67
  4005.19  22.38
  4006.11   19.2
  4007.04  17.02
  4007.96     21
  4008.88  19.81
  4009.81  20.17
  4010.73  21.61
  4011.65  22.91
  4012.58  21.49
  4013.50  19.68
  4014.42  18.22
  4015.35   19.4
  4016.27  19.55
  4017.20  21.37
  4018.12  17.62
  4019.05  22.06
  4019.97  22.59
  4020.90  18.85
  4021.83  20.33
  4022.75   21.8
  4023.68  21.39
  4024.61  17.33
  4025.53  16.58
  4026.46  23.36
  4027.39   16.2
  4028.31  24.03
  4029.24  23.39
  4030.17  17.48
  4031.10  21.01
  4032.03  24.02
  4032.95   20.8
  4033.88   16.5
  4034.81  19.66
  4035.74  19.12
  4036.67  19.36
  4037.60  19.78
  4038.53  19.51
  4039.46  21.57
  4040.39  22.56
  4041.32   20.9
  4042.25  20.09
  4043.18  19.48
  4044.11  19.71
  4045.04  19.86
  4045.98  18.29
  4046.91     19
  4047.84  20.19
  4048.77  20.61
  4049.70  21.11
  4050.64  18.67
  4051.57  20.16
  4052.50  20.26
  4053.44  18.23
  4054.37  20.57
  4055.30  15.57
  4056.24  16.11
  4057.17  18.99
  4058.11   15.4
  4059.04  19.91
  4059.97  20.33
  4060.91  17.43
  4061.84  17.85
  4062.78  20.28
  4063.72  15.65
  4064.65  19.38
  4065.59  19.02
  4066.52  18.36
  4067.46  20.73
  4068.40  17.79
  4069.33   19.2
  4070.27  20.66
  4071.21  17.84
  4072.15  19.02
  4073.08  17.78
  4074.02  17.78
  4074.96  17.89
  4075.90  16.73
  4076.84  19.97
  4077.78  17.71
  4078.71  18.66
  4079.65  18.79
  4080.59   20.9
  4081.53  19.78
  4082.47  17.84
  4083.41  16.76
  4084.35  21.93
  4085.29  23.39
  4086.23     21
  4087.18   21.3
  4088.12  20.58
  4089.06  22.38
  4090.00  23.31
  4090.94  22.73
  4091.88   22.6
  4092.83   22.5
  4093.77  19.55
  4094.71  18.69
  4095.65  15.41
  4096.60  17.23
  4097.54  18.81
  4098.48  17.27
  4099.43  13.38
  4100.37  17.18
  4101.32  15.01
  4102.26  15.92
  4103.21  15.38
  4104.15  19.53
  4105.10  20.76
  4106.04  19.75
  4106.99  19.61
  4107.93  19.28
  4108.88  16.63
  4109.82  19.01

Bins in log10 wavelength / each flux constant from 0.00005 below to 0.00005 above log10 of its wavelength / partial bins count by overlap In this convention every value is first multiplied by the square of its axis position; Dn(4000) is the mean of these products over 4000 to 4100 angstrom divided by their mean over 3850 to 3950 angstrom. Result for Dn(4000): 1.88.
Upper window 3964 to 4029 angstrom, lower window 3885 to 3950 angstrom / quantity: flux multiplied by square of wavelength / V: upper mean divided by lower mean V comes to 1.5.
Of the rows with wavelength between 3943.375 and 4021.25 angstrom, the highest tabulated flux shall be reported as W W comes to 22.91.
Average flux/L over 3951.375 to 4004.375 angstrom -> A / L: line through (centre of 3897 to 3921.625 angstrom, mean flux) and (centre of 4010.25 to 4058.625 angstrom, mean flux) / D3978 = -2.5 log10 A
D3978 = 0.24 mag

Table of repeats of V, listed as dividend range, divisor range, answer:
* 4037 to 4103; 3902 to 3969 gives 1.80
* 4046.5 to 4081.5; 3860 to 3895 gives 1.92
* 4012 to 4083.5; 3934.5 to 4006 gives 1.51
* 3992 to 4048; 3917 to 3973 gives 2.01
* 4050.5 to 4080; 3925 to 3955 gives 1.97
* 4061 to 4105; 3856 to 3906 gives 1.85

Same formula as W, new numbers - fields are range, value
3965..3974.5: 9.436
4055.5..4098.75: 23.39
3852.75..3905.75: 15.62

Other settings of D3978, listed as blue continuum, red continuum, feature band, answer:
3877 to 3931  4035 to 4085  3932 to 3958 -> 0.309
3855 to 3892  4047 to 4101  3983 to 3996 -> -0.117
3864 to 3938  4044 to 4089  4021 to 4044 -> -0.156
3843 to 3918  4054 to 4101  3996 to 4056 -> -0.171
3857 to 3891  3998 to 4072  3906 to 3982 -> 0.258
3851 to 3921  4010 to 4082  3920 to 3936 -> 0.479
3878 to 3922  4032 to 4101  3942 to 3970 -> 0.292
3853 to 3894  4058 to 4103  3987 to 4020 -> -0.216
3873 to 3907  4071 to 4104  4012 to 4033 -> -0.217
